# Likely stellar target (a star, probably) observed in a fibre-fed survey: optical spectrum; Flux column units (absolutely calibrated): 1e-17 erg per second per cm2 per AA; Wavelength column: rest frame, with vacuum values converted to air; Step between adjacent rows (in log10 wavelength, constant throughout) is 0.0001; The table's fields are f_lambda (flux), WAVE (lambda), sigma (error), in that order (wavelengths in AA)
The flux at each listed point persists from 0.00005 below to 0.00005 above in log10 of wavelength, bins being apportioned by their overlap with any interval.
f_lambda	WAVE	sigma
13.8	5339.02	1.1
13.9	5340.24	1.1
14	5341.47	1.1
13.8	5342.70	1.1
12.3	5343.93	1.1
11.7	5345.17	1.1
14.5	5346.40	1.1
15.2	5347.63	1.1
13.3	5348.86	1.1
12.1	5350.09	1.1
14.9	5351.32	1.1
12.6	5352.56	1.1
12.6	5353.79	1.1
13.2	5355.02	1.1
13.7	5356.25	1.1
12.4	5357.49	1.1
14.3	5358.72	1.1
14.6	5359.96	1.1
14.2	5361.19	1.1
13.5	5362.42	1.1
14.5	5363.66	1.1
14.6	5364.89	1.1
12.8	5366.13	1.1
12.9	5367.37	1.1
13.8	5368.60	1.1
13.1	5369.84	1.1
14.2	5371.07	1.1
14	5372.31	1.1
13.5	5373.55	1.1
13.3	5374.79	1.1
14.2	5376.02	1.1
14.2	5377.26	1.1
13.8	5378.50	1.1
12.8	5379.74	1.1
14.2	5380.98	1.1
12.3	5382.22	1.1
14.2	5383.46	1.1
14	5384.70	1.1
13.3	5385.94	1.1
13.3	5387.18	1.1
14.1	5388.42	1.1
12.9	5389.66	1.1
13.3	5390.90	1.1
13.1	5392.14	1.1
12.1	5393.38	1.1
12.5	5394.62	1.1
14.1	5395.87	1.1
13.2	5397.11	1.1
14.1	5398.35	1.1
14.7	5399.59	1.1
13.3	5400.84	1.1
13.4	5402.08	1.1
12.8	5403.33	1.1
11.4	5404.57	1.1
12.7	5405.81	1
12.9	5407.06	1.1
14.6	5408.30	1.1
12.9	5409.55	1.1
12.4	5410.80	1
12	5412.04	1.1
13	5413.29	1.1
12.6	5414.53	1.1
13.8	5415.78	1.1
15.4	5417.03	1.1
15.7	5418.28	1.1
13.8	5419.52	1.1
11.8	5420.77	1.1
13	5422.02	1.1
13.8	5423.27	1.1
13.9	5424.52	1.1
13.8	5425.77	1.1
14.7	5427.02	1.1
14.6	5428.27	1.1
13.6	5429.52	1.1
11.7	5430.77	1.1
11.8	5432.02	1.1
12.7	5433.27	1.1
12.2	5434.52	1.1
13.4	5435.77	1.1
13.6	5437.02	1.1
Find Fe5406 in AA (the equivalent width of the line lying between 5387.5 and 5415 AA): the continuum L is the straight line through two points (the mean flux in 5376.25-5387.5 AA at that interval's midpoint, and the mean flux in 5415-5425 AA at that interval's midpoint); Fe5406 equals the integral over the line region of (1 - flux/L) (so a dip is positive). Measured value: 1.3 AA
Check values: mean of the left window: 13.6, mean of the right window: 13.9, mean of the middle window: 13.1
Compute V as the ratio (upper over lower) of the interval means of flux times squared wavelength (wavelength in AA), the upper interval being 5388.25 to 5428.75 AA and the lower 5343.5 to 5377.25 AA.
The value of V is 1.00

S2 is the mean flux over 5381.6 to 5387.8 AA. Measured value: 13.4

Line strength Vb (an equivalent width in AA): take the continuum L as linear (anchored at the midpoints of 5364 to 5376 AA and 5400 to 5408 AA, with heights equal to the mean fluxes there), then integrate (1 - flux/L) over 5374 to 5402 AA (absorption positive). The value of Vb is -0.6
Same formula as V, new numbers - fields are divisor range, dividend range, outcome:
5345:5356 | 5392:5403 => 1.01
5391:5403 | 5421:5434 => 1.01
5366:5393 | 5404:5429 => 1.01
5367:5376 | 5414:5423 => 1.03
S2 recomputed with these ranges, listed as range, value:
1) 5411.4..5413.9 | 12.5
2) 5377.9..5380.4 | 13.3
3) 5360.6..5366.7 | 13.9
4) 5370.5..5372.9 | 14.1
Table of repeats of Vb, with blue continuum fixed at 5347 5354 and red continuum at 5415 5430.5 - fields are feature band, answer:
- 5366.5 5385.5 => 0.0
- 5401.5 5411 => 0.6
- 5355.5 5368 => -0.2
